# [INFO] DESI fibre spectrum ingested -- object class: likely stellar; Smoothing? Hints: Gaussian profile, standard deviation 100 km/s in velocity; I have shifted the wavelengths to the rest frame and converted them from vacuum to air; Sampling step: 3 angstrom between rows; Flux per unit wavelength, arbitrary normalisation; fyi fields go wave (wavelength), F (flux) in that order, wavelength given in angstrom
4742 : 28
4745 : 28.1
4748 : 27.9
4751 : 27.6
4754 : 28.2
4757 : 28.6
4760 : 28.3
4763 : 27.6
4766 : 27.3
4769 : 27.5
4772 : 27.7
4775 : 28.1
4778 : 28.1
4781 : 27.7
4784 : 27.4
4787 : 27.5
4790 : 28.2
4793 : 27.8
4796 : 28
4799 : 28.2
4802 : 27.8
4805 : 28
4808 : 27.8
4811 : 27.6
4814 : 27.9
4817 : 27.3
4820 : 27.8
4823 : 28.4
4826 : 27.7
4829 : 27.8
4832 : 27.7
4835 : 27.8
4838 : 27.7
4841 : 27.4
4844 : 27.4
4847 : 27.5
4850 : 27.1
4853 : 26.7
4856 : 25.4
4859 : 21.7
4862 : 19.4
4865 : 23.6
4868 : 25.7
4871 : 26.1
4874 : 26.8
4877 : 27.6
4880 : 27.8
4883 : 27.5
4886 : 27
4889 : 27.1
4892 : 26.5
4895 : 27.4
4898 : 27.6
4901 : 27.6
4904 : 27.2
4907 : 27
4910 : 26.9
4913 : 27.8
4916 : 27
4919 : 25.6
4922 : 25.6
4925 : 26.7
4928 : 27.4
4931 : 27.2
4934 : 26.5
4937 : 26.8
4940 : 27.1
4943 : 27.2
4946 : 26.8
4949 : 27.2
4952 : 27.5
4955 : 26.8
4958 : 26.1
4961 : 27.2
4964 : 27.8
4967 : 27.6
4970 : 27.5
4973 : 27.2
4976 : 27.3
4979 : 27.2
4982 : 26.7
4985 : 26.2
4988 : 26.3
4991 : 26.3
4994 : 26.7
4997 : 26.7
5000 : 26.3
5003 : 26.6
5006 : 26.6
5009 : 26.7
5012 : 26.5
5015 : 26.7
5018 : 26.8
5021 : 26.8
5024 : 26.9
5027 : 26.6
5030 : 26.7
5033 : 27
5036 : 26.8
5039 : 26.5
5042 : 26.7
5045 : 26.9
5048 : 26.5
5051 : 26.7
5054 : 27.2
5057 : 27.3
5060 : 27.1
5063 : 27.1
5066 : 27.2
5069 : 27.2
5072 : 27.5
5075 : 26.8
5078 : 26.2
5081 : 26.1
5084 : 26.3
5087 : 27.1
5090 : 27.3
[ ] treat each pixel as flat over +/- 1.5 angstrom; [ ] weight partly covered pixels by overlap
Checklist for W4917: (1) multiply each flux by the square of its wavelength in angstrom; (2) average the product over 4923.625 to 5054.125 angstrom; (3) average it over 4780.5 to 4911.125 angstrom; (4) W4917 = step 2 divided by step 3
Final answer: 1.05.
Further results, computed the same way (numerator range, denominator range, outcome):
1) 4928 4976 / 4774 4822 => 1.04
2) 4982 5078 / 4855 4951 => 1.07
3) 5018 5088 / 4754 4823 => 1.07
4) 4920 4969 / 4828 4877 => 1.08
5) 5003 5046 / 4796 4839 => 1.04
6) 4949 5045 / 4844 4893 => 1.09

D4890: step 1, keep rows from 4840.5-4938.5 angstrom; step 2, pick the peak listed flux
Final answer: 27.8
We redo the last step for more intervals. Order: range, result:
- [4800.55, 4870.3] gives 28.4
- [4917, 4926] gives 26.7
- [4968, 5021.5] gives 27.5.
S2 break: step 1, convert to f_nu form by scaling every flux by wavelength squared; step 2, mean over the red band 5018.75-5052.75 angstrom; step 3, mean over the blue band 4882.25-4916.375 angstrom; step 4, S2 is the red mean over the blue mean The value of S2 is 1.04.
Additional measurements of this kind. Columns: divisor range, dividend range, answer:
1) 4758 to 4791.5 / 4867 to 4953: 1.03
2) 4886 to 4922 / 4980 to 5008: 1.02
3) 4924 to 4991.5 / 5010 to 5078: 1.03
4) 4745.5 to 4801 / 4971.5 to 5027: 1.05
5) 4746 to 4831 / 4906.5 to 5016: 1.03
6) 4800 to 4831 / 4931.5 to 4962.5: 1.02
